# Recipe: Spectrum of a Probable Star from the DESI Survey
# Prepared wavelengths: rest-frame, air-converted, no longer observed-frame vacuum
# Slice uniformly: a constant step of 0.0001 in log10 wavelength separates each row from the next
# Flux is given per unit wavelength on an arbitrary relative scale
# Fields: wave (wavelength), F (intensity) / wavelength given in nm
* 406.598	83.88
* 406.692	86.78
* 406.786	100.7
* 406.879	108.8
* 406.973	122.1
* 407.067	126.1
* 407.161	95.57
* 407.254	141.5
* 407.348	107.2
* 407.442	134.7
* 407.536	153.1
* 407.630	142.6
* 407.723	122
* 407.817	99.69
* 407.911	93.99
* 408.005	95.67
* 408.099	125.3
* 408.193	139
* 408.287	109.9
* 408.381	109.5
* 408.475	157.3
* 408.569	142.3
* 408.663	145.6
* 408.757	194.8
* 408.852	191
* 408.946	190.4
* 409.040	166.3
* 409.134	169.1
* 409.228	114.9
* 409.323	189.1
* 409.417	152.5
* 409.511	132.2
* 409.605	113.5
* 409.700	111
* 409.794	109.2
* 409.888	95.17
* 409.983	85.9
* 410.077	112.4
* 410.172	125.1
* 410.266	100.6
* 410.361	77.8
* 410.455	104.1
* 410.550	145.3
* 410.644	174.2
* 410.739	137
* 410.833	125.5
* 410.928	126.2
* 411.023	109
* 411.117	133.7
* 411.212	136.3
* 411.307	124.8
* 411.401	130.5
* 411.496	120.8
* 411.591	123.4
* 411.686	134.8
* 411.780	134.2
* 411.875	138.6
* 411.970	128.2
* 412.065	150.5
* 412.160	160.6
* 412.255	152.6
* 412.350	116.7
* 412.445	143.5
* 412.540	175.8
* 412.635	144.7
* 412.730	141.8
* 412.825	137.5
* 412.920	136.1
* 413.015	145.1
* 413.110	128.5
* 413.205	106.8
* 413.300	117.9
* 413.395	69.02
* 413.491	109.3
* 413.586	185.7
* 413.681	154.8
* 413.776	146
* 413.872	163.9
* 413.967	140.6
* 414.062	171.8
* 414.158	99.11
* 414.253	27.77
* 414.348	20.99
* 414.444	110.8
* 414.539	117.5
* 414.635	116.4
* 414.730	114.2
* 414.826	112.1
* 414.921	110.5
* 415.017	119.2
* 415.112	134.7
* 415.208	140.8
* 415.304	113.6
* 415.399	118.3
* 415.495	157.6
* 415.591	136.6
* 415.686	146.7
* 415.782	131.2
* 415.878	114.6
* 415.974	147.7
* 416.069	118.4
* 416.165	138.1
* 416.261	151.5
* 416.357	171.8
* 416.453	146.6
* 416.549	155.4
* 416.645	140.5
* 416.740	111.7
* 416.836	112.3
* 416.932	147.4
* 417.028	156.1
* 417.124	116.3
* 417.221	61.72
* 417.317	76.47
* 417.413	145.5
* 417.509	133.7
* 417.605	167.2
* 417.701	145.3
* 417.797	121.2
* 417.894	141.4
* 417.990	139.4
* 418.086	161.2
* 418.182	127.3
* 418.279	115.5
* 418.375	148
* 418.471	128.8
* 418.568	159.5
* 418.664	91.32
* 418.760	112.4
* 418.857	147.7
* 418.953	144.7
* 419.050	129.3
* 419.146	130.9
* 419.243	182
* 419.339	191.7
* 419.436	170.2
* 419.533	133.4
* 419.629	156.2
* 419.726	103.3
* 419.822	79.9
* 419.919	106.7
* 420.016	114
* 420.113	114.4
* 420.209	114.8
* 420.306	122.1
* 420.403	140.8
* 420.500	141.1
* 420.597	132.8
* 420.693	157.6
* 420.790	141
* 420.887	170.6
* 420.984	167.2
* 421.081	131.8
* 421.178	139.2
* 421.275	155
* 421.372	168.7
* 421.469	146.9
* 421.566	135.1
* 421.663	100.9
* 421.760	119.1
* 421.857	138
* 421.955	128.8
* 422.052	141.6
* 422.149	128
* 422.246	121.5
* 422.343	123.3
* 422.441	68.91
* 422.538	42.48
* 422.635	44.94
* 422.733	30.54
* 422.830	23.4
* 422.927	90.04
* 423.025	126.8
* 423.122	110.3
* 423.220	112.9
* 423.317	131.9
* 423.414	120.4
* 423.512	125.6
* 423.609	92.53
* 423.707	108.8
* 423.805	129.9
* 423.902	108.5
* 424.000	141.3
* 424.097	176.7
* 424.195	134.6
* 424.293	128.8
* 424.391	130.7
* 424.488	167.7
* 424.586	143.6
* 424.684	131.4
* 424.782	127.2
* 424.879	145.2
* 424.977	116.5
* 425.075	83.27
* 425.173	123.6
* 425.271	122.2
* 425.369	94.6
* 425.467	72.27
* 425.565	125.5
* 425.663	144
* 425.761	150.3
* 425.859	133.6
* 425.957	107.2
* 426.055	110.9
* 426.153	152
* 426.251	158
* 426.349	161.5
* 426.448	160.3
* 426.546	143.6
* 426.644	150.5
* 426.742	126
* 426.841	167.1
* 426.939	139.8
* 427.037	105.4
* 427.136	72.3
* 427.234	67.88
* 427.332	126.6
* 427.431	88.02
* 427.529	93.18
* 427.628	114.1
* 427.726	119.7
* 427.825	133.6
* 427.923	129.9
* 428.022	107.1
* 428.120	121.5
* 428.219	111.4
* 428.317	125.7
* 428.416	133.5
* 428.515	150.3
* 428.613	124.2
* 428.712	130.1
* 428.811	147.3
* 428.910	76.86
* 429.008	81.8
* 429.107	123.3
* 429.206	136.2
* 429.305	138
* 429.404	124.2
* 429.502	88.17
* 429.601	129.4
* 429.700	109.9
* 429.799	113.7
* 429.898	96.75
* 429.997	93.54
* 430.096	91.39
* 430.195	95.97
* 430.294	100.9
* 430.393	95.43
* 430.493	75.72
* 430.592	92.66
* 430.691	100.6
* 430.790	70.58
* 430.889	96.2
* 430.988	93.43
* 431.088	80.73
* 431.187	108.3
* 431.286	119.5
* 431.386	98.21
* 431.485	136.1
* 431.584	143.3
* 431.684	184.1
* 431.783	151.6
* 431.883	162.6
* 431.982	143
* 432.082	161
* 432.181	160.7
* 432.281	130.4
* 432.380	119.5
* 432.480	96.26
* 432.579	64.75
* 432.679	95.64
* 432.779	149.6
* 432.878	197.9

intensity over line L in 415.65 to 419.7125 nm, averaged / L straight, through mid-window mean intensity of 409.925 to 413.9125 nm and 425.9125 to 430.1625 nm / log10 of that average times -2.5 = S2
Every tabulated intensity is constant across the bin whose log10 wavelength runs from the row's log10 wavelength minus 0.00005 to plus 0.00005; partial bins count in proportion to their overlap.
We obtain -0.08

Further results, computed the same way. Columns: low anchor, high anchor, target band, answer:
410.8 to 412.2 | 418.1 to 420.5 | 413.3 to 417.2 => 0.044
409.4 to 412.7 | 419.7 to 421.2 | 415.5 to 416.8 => -0.085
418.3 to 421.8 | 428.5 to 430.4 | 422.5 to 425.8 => 0.109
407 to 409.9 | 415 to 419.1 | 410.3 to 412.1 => 0.046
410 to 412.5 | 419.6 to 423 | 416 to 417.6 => -0.072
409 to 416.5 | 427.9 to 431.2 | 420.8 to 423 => 0.030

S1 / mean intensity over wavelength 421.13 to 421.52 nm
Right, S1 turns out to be 152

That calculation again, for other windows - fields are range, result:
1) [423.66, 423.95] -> 116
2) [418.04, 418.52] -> 136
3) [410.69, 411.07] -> 125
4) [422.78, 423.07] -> 79.2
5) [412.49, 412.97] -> 147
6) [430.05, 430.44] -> 96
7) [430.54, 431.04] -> 90.6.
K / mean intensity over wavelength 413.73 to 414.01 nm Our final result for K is 150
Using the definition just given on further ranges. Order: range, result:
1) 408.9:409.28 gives 160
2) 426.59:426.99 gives 146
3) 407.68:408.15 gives 107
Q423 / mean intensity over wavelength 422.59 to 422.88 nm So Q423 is 33.1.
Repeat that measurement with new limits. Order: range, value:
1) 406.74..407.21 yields 111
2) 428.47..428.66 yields 138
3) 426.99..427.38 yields 92.9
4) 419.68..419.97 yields 96.7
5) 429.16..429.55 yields 122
